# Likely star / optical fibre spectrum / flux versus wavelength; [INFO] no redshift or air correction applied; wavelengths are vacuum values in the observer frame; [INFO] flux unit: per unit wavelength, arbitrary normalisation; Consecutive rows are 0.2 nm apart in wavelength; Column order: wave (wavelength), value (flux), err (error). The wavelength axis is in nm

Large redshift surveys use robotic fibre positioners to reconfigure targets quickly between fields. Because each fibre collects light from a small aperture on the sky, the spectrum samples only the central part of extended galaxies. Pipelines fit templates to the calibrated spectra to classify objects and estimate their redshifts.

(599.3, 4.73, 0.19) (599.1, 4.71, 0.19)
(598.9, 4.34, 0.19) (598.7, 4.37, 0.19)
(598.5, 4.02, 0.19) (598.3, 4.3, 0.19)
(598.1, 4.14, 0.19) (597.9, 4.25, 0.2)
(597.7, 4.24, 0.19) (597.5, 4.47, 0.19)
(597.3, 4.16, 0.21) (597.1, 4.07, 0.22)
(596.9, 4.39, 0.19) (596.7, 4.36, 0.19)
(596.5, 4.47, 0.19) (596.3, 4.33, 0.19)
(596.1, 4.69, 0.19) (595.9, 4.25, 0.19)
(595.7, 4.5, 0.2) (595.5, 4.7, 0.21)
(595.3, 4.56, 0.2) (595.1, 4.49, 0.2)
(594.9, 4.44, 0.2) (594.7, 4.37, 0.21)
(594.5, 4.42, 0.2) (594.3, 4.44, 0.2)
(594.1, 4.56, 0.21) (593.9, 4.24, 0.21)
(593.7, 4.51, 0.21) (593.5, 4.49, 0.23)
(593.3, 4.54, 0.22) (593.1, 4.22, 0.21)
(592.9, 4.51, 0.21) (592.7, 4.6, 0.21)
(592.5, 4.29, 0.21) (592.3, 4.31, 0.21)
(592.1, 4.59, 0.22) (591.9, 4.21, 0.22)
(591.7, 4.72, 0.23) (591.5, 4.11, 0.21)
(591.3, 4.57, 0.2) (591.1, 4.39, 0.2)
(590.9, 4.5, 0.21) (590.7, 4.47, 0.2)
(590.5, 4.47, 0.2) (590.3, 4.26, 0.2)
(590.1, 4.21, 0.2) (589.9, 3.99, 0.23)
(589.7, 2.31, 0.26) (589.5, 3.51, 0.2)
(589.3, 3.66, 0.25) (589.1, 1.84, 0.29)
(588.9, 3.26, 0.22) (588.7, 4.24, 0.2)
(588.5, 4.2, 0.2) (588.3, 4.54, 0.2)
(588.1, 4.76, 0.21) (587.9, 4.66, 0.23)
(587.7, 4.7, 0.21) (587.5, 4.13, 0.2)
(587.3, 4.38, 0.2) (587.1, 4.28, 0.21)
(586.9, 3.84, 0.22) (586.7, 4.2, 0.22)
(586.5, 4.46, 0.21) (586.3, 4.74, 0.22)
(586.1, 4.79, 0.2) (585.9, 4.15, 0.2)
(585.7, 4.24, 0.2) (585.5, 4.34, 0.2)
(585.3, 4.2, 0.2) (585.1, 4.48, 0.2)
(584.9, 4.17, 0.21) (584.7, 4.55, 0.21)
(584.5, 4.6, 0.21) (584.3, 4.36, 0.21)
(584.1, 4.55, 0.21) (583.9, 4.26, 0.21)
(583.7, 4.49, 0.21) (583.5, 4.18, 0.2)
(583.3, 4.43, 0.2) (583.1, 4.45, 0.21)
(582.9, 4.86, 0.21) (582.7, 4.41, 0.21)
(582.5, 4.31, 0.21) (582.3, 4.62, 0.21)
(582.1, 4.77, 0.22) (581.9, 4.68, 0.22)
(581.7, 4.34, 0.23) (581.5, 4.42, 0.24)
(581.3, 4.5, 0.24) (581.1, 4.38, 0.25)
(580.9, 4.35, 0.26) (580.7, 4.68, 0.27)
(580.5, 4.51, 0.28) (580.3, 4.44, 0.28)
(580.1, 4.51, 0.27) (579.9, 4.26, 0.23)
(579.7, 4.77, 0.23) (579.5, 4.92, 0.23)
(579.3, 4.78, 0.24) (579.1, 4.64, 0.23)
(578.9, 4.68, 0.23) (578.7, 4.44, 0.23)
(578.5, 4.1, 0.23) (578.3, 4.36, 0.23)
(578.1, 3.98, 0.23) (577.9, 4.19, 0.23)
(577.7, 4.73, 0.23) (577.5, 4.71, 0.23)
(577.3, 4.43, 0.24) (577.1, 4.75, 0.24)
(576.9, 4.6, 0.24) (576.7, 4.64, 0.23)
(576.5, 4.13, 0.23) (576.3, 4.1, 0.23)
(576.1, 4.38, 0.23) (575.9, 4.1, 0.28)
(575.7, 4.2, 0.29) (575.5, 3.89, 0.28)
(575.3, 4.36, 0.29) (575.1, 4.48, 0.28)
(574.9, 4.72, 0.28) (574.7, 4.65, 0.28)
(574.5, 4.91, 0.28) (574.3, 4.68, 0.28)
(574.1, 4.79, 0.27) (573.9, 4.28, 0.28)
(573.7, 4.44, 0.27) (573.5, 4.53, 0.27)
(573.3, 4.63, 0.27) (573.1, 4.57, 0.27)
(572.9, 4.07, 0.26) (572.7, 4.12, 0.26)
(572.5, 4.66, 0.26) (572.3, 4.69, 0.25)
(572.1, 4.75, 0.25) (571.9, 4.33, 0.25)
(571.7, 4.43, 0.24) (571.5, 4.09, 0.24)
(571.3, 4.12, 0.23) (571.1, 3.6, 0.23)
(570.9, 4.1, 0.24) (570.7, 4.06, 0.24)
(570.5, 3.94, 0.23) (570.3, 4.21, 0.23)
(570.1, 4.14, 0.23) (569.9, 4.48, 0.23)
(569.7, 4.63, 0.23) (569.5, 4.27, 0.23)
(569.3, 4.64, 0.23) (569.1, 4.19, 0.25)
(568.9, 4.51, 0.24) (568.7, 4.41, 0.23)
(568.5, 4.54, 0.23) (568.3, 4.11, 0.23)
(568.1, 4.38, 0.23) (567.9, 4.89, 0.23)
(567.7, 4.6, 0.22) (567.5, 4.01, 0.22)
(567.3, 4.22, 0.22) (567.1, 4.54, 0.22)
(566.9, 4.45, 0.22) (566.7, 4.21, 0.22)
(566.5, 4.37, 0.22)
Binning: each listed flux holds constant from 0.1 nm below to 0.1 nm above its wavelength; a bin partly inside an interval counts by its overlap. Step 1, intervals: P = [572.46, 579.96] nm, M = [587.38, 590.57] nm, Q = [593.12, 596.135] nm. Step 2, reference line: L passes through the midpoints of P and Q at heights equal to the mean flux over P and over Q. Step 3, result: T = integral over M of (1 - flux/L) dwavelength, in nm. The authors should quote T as 0.39 nm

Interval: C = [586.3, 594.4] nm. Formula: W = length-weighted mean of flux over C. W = 4.21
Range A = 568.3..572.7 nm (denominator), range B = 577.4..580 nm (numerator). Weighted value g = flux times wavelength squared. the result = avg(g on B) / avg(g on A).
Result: 1.1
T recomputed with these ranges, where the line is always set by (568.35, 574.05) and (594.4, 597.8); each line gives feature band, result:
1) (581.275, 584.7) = -0.09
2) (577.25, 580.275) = -0.10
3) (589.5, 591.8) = 0.13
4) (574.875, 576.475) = 0.04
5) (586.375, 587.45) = 0.03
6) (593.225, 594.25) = -0.02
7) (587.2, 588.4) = -0.04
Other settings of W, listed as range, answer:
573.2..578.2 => 4.45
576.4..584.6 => 4.49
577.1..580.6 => 4.5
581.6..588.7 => 4.43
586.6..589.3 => 4.06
